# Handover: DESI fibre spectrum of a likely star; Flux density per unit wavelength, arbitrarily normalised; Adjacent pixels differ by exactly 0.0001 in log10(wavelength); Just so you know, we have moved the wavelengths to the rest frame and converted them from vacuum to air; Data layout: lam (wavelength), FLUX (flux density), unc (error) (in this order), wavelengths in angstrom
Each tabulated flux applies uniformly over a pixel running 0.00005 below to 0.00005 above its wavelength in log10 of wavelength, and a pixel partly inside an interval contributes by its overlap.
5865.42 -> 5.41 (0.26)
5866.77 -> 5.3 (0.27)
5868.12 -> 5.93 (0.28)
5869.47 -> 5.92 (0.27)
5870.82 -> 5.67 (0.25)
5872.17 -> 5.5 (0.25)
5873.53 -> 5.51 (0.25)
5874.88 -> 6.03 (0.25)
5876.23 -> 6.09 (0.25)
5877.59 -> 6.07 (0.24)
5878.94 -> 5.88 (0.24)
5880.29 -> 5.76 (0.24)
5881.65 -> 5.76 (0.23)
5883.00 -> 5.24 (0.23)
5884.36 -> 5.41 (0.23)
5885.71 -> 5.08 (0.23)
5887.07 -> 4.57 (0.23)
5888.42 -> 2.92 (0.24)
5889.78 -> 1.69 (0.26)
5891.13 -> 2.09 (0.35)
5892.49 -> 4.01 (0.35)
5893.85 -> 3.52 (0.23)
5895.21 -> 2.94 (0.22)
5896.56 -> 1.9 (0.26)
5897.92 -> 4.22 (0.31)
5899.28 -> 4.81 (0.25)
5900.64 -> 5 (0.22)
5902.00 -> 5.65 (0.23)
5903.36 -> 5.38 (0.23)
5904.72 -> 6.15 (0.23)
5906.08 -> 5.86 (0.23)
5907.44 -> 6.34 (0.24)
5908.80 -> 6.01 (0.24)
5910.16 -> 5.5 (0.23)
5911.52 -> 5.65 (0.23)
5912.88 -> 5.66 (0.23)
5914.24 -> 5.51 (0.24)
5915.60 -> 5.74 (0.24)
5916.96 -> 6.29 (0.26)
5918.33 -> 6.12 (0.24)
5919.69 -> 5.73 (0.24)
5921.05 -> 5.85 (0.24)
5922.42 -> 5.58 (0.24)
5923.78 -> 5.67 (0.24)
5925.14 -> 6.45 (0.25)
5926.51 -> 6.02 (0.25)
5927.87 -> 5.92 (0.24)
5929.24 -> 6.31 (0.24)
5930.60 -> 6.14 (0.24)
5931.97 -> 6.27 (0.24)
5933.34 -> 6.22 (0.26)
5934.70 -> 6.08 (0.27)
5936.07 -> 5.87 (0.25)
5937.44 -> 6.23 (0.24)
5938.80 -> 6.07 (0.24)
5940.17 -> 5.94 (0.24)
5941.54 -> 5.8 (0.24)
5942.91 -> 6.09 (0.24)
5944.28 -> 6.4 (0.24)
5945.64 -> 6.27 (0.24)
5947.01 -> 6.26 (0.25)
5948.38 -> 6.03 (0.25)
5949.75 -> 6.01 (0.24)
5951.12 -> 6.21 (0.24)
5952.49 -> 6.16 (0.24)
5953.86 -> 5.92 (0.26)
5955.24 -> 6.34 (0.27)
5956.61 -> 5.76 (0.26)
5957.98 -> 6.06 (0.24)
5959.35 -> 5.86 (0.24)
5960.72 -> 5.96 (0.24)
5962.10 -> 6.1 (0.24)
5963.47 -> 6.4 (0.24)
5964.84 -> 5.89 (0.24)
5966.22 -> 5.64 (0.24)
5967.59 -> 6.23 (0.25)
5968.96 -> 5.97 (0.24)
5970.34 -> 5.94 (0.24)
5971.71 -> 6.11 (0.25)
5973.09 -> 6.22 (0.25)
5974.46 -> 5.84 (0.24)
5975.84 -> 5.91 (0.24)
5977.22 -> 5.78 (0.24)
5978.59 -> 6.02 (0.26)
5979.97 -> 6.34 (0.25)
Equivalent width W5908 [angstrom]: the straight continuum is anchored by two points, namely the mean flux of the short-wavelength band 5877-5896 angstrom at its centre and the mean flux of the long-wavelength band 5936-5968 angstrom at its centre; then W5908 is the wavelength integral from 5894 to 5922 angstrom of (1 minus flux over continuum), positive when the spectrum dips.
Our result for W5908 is -2.1 angstrom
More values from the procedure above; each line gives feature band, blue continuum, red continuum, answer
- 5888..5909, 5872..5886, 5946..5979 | 5.51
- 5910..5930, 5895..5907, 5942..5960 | -2.31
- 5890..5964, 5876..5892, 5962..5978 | -3.57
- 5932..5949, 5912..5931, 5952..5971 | -0.41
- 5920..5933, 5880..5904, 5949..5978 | -2.43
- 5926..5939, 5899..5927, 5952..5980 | -0.57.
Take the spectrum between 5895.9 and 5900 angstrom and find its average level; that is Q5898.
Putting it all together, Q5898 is 3.66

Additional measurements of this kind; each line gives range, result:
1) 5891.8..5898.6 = 3.31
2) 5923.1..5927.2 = 6.05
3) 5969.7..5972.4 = 6.03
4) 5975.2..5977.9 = 5.84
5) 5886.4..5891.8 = 2.82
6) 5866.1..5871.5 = 5.71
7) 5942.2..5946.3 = 6.26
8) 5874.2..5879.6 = 6.02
